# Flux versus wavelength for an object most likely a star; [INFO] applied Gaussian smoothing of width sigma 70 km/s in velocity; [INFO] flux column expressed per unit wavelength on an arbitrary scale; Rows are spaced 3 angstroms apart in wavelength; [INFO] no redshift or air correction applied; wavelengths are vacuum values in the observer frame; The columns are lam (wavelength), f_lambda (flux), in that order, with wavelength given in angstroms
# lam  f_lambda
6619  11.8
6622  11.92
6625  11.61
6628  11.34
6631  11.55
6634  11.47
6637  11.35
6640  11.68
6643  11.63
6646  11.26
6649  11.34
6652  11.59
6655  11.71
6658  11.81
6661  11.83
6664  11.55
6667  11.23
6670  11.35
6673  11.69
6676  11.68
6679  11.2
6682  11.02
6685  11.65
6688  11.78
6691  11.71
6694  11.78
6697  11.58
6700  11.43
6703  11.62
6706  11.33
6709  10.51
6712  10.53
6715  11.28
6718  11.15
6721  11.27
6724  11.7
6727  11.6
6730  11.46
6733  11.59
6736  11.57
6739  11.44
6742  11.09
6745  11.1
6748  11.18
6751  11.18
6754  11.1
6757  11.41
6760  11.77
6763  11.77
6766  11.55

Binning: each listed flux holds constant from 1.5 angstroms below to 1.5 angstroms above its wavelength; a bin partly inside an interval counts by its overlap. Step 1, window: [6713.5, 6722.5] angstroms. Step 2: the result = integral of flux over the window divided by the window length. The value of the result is 11.2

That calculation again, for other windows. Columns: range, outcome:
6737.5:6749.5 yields 11.2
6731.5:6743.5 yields 11.4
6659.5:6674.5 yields 11.5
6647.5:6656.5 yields 11.5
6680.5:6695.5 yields 11.6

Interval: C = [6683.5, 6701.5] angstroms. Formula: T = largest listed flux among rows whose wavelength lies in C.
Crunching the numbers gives 11.78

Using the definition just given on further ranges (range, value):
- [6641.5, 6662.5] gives 11.83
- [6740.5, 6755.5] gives 11.18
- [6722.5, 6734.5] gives 11.7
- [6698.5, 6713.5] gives 11.62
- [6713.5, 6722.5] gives 11.28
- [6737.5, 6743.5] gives 11.44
